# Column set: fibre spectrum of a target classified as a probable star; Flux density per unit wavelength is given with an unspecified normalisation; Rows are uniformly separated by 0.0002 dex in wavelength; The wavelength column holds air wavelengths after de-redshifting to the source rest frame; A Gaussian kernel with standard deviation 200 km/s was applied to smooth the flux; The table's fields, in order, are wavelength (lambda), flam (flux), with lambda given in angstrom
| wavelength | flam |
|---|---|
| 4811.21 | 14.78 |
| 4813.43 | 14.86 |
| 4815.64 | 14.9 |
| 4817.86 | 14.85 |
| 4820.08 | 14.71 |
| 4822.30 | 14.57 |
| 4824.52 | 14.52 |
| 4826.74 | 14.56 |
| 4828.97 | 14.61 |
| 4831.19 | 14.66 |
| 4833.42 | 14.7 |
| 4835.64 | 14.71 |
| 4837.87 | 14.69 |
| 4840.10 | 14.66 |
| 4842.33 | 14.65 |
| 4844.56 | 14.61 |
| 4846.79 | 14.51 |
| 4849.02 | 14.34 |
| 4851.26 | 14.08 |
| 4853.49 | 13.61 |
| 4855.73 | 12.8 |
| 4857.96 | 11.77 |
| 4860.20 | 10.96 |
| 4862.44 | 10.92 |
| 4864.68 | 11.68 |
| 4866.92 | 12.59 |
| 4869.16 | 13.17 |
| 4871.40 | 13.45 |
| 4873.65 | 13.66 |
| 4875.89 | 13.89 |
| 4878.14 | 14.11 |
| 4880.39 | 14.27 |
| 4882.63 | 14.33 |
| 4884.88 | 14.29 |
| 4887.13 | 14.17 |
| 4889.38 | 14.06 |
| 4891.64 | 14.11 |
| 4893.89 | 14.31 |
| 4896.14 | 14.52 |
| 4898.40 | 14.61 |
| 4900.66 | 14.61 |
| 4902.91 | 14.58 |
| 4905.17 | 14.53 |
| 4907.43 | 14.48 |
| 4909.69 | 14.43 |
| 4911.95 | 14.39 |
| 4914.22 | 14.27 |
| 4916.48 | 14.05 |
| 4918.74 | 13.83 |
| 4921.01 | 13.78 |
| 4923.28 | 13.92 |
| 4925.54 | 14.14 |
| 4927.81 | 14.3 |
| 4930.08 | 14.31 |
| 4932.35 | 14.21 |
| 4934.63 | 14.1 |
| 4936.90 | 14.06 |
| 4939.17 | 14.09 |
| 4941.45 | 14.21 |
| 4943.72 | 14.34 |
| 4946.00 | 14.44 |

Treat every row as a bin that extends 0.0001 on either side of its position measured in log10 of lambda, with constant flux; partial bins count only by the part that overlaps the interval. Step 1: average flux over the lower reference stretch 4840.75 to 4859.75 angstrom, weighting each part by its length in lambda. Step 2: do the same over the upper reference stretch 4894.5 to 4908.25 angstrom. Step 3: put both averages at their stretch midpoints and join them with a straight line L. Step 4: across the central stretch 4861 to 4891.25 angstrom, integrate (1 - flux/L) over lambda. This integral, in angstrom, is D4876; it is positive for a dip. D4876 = 1.5 angstrom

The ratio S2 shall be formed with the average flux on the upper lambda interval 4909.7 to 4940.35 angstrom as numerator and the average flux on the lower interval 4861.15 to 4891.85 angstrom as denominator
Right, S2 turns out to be 1.05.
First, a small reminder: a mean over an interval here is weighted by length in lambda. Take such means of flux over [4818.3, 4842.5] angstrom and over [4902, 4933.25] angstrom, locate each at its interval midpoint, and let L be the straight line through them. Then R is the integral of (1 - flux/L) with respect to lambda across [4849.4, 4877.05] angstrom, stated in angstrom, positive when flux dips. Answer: 3.3 angstrom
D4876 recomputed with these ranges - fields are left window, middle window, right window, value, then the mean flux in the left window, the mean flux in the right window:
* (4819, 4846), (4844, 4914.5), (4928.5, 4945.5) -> 3.39 angstrom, 14.6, 14.2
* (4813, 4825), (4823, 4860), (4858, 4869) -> -2.63 angstrom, 14.7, 11.7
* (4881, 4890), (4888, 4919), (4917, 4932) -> -0.44 angstrom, 14.2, 14.1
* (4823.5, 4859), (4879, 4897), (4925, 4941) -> -0.07 angstrom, 14.2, 14.2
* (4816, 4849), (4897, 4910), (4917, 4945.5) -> -0.26 angstrom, 14.6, 14.1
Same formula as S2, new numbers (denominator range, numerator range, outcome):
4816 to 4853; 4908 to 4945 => 0.97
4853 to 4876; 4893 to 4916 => 1.16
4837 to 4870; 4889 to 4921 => 1.08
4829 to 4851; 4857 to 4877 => 0.85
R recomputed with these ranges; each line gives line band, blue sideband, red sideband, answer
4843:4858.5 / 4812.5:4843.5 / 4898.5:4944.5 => 0.86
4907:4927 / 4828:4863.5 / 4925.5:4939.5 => -0.04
